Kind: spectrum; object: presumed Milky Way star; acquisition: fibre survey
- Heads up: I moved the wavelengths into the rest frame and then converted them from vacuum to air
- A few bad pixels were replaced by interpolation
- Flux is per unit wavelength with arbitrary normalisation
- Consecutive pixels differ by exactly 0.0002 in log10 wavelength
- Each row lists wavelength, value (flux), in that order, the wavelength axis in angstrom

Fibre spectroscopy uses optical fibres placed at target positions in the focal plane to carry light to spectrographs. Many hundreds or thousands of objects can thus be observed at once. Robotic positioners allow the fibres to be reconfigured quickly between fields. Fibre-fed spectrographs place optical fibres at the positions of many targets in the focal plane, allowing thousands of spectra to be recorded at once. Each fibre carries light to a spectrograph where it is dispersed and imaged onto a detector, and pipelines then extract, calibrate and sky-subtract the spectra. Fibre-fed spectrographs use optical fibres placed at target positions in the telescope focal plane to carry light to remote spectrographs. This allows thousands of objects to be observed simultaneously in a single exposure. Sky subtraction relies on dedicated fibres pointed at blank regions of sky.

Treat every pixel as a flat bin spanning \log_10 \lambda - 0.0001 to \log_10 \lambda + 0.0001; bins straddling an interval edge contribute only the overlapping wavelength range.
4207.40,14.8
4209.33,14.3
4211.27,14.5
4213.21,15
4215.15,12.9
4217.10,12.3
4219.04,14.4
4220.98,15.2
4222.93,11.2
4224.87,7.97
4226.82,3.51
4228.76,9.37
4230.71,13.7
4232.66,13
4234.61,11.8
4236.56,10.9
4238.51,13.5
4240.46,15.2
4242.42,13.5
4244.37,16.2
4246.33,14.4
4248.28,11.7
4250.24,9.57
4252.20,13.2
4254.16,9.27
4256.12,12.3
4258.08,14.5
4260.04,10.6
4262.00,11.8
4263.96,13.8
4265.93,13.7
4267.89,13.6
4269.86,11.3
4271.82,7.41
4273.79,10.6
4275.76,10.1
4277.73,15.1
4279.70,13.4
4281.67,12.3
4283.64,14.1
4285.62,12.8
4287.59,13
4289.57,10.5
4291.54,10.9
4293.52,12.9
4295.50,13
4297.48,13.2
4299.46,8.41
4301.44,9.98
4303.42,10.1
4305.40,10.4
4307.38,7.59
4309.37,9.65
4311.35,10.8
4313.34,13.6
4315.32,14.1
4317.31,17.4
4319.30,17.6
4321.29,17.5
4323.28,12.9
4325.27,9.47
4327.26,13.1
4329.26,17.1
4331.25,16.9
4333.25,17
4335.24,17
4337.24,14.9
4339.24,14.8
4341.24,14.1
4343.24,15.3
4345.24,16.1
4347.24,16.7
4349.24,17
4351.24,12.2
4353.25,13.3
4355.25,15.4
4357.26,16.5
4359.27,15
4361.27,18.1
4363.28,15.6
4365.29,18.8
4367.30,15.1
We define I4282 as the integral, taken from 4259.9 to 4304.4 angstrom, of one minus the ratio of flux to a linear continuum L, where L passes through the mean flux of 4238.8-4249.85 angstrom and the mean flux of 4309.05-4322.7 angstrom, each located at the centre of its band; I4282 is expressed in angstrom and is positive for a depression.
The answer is 7.4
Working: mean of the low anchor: 13.9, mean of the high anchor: 14.6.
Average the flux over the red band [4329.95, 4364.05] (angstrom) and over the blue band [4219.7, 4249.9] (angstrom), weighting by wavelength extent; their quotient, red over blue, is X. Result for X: 1.30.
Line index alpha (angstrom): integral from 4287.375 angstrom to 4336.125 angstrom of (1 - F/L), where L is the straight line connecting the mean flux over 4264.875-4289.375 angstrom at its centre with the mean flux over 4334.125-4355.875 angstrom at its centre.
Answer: 2.9 angstrom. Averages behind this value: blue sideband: 12.2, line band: 13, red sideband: 15.2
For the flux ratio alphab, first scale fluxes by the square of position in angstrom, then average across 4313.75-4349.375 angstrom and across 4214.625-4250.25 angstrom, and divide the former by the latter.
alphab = 1.3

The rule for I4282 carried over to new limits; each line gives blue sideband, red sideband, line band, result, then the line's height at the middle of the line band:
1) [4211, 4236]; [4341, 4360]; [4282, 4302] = 2.5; 13.6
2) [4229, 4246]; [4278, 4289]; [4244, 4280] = 2.9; 13.2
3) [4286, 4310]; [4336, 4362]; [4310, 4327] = -1.9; 12.7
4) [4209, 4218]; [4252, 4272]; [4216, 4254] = 2.7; 13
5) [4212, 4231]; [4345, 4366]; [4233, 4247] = -1.7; 12.1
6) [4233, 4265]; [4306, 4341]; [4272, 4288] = 1.1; 13.3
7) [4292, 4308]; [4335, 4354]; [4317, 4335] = -2.9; 13.3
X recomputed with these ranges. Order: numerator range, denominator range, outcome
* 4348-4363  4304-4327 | 1.20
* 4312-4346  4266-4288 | 1.24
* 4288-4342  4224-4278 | 1.11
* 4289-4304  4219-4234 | 1.03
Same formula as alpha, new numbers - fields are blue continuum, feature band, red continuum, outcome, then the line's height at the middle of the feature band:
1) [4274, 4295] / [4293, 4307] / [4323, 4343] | 2.4 angstrom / 13.2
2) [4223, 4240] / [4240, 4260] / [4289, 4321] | -3.3 angstrom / 11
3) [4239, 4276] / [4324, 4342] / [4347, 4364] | -0.2 angstrom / 14.8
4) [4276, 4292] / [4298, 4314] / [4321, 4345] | 4.2 angstrom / 13.7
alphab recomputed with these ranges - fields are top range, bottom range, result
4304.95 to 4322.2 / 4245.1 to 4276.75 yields 1.15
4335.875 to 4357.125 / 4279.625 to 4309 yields 1.35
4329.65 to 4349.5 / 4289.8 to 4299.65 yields 1.38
